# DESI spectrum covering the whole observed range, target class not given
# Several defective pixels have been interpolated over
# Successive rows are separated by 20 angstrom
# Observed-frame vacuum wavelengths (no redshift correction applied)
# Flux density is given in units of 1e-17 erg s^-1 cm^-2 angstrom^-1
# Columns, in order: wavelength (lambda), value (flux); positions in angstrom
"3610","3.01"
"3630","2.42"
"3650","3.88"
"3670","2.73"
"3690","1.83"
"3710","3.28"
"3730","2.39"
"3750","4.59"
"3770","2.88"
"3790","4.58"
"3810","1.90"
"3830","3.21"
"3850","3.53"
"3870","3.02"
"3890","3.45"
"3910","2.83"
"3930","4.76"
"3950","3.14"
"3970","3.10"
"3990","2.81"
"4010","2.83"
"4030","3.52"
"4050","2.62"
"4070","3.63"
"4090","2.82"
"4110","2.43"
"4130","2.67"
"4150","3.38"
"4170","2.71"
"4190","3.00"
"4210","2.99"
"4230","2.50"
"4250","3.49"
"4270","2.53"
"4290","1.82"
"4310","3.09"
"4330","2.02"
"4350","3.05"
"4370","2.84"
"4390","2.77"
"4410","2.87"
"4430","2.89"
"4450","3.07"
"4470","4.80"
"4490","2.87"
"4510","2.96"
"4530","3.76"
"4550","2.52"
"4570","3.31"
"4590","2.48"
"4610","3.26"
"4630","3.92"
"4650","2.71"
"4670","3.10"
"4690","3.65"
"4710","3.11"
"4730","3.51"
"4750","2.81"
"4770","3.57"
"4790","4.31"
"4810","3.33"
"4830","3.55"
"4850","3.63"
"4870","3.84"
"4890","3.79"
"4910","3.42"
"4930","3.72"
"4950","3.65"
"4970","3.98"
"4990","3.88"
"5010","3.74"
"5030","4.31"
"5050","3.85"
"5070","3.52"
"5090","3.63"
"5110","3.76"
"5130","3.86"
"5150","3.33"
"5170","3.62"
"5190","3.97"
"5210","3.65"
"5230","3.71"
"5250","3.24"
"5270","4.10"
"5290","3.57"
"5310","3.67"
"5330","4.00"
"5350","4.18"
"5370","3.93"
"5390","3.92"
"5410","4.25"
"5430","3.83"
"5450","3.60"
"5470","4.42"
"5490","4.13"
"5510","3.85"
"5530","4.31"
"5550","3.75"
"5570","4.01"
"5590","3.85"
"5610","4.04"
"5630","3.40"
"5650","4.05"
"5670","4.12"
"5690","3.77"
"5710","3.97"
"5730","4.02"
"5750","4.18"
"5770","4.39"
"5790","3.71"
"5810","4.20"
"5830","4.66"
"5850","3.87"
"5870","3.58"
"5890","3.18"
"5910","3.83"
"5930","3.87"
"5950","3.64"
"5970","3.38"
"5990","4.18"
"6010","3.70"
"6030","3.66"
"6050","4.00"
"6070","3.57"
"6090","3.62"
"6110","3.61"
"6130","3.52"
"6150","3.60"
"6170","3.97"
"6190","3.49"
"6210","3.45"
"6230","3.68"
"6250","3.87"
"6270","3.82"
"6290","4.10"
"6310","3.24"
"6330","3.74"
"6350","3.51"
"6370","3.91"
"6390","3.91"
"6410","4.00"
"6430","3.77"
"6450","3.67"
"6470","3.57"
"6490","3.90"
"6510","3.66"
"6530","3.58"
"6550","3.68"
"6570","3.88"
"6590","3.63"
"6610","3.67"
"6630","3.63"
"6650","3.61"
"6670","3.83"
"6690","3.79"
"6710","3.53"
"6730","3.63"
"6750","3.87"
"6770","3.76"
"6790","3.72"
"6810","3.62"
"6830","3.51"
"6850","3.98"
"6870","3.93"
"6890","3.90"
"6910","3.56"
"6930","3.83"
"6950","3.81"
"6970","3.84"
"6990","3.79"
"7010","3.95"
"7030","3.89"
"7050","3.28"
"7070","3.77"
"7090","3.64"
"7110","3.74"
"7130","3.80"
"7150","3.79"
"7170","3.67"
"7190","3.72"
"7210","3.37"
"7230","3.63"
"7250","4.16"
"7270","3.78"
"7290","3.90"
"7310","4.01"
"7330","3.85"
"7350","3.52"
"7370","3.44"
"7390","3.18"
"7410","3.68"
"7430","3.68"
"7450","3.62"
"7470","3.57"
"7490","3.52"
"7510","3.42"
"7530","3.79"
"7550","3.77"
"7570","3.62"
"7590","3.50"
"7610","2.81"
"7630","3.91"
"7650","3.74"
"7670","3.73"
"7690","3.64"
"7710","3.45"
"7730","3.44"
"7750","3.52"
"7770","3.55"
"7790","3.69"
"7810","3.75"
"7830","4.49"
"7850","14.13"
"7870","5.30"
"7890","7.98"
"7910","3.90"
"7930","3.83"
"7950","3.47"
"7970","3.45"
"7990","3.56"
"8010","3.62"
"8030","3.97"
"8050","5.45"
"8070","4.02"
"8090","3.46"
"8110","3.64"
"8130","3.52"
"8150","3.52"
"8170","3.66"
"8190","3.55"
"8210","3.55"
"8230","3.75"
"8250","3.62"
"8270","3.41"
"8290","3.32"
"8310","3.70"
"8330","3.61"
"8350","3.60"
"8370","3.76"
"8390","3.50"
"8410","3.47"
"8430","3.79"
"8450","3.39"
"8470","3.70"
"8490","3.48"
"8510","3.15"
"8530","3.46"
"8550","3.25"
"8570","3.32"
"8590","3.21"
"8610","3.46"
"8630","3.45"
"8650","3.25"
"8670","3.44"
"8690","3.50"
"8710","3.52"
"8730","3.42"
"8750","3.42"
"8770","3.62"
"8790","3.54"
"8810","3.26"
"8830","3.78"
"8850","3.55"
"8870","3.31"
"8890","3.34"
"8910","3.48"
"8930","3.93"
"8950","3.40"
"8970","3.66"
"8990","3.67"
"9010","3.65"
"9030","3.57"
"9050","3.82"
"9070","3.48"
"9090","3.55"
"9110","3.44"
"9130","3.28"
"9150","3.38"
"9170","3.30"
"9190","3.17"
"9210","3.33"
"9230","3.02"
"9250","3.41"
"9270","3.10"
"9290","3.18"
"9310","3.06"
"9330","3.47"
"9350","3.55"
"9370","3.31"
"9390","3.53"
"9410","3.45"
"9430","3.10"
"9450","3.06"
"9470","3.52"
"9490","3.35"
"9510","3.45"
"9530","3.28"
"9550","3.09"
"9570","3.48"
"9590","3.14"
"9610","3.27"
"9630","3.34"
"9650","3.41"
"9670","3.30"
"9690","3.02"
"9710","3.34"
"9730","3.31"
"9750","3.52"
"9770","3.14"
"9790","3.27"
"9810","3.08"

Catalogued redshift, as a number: 0.197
